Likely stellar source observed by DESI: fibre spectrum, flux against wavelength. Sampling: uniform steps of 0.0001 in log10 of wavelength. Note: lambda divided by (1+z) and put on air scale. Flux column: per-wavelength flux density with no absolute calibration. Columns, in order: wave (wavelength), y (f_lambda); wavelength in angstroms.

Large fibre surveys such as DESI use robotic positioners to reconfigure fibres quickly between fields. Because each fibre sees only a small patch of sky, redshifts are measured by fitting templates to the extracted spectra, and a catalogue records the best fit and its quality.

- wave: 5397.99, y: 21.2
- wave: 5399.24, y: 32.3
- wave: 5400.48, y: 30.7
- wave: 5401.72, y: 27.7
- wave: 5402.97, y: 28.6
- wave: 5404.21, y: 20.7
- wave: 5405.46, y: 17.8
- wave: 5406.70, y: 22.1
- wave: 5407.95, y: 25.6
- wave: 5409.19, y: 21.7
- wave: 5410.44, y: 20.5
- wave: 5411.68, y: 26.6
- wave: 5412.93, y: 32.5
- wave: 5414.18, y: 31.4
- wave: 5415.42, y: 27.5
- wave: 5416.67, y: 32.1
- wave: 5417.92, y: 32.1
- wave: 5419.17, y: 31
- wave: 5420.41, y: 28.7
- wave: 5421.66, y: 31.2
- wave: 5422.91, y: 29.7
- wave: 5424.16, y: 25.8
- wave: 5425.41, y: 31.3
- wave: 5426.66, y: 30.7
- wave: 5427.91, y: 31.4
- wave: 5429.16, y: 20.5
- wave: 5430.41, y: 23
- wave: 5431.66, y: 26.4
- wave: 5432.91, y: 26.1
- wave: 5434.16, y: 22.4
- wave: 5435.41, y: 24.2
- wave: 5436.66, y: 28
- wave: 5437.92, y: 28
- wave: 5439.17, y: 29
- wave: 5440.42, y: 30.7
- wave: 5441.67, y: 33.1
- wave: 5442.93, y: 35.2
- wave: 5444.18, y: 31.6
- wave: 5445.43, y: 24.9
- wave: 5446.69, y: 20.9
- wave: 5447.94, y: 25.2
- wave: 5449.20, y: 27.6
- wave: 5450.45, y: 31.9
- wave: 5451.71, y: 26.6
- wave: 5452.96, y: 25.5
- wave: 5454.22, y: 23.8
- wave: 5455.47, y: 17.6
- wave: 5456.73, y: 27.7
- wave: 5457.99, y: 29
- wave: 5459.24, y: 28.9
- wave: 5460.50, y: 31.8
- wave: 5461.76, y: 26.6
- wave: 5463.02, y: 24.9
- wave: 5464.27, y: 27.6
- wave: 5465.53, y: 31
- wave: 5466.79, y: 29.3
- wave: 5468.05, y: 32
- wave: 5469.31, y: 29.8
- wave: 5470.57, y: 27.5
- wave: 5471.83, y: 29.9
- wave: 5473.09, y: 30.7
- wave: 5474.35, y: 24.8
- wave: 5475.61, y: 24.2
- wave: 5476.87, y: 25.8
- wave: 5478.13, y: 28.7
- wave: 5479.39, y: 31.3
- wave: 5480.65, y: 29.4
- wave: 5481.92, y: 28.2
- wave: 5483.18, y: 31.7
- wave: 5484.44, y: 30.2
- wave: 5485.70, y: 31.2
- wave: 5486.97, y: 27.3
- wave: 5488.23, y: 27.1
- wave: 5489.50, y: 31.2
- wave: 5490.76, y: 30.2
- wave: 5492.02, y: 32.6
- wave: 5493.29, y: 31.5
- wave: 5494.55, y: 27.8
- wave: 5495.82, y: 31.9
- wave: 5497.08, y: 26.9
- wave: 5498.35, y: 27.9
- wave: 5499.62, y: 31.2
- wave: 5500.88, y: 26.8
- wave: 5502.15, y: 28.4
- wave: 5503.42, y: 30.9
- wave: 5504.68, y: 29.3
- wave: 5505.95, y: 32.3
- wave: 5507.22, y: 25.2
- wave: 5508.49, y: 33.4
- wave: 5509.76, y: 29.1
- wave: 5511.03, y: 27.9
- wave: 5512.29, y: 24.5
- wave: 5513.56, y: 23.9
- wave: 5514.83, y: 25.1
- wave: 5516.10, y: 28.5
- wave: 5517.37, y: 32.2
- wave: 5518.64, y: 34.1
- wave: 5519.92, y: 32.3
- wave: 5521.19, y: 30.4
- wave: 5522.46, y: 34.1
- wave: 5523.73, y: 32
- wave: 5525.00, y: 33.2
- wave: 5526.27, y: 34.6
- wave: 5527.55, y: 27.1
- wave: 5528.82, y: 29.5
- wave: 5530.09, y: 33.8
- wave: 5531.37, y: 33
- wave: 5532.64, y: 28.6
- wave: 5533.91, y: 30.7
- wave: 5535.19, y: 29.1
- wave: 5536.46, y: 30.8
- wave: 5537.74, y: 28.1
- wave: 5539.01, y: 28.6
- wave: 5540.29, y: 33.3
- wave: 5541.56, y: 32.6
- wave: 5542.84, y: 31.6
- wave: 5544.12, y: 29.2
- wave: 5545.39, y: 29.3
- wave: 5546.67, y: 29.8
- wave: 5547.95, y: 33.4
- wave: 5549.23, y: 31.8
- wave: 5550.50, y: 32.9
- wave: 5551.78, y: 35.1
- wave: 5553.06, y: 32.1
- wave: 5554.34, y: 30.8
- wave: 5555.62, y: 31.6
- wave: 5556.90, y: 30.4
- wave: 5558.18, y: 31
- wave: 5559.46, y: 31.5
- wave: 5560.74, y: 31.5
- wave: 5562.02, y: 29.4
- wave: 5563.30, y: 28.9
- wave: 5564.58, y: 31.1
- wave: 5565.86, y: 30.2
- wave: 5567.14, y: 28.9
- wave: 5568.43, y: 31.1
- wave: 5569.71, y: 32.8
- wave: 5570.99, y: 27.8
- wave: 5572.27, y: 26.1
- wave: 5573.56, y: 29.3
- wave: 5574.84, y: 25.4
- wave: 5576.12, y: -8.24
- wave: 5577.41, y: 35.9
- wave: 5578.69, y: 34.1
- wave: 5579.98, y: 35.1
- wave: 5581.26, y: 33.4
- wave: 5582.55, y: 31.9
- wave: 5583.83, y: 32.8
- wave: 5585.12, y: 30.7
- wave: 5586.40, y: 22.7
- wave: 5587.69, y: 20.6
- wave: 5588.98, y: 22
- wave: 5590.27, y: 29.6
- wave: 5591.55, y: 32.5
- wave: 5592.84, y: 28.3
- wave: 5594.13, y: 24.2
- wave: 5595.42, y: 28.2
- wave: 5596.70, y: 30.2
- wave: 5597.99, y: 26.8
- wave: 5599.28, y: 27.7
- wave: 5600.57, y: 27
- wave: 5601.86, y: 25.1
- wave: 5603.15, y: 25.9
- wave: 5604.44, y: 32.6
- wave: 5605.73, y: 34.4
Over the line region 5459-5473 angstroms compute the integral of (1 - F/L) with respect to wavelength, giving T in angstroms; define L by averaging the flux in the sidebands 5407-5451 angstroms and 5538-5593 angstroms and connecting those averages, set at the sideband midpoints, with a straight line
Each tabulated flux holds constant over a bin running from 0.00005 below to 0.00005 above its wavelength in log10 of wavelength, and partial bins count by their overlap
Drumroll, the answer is -0.4 angstroms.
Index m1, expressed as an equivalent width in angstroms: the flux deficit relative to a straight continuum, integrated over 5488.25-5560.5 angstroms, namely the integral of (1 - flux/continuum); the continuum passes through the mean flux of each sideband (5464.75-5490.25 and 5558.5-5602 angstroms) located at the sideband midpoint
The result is -4.54 angstroms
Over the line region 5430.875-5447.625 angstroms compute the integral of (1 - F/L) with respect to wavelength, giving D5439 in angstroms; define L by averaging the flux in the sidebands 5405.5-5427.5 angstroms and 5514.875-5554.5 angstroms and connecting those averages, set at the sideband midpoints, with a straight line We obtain 0.6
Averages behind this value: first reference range 28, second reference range 31.3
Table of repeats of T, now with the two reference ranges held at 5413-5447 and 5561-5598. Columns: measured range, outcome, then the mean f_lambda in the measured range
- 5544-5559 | -1.80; 31.5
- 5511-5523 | -0.46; 29.3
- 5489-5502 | -0.65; 29.7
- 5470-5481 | 0.15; 28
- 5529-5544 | -1.40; 30.8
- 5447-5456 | 0.98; 25.4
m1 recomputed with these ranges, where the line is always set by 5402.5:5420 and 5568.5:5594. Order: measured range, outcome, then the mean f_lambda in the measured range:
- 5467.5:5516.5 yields -3.5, 28.9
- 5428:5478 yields -1.1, 27.3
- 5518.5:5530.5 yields -2.1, 32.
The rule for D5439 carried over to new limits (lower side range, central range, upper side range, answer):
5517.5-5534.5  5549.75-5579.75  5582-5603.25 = 0.1 angstroms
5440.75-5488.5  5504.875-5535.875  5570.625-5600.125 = -2.7 angstroms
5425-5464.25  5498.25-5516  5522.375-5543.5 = 1.0 angstroms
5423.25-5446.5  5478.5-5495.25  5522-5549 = -0.3 angstroms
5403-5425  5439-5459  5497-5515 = 0.0 angstroms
